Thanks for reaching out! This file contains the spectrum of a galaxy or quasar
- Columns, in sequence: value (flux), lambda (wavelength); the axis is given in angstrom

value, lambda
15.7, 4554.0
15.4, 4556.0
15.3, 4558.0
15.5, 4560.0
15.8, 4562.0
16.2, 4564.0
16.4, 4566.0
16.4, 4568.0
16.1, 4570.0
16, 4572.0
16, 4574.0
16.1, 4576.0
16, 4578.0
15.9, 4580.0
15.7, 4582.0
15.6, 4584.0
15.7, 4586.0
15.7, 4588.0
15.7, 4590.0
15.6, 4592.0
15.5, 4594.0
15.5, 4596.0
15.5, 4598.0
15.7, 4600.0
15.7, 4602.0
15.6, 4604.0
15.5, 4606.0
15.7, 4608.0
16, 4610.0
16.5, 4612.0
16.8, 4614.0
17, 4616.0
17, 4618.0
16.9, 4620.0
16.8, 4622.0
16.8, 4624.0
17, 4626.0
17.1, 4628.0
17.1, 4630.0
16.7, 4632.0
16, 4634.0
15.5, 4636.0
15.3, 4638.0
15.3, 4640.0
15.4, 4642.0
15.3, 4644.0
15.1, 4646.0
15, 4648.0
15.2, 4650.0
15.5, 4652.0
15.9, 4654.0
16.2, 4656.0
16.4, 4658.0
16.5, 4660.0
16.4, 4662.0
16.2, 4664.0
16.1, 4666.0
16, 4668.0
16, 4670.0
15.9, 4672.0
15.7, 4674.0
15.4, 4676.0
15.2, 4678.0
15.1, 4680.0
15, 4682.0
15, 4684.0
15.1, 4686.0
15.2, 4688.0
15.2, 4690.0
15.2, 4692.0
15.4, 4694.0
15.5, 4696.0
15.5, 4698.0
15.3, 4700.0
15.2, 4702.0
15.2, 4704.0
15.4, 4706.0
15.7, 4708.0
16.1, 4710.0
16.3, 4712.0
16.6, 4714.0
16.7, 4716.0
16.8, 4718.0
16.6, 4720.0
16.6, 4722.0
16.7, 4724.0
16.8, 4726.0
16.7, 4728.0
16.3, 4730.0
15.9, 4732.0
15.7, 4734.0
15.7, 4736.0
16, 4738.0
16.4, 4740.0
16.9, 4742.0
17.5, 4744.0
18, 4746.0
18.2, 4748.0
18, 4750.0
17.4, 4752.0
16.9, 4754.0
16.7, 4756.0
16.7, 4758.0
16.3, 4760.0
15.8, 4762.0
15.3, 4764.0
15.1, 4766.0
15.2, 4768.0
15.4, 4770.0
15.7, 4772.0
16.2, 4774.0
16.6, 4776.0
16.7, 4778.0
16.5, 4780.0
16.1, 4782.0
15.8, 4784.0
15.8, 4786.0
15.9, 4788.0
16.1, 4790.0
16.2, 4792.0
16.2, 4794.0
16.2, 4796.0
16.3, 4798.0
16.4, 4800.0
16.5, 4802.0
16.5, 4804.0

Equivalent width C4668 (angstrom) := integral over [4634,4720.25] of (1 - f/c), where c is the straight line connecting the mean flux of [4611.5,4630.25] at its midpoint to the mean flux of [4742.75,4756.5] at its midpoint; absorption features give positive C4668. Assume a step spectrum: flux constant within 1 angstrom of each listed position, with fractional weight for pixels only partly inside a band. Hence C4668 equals 7.6 angstrom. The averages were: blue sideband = 16.9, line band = 15.7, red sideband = 17.5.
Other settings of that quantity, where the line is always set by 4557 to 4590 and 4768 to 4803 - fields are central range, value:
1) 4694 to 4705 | 0.5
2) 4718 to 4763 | -1.8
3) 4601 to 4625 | -0.6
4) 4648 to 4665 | 0.0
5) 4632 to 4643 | 0.2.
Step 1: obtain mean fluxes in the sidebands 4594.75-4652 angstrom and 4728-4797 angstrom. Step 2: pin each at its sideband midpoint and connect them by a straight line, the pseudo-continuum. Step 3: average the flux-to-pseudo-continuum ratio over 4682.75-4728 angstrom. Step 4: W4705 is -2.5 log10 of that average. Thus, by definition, 0.03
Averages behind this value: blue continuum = 16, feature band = 15.8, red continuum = 16.3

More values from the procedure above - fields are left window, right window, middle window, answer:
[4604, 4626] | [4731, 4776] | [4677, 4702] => 0.08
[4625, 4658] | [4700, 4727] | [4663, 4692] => 0.04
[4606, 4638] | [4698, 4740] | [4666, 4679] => 0.04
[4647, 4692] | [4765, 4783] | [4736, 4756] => -0.08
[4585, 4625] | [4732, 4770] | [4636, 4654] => 0.06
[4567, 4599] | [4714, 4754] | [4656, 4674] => 0.01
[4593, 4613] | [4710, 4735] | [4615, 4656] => -0.01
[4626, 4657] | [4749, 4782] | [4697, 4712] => 0.03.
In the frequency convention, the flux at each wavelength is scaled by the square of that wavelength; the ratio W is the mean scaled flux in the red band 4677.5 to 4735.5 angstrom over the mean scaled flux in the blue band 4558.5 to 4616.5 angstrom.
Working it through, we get 1.0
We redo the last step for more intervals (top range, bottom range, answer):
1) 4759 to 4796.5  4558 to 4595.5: 1.10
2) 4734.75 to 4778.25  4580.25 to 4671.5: 1.09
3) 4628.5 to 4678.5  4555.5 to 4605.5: 1.04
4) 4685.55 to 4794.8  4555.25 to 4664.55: 1.07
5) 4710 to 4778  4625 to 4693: 1.09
